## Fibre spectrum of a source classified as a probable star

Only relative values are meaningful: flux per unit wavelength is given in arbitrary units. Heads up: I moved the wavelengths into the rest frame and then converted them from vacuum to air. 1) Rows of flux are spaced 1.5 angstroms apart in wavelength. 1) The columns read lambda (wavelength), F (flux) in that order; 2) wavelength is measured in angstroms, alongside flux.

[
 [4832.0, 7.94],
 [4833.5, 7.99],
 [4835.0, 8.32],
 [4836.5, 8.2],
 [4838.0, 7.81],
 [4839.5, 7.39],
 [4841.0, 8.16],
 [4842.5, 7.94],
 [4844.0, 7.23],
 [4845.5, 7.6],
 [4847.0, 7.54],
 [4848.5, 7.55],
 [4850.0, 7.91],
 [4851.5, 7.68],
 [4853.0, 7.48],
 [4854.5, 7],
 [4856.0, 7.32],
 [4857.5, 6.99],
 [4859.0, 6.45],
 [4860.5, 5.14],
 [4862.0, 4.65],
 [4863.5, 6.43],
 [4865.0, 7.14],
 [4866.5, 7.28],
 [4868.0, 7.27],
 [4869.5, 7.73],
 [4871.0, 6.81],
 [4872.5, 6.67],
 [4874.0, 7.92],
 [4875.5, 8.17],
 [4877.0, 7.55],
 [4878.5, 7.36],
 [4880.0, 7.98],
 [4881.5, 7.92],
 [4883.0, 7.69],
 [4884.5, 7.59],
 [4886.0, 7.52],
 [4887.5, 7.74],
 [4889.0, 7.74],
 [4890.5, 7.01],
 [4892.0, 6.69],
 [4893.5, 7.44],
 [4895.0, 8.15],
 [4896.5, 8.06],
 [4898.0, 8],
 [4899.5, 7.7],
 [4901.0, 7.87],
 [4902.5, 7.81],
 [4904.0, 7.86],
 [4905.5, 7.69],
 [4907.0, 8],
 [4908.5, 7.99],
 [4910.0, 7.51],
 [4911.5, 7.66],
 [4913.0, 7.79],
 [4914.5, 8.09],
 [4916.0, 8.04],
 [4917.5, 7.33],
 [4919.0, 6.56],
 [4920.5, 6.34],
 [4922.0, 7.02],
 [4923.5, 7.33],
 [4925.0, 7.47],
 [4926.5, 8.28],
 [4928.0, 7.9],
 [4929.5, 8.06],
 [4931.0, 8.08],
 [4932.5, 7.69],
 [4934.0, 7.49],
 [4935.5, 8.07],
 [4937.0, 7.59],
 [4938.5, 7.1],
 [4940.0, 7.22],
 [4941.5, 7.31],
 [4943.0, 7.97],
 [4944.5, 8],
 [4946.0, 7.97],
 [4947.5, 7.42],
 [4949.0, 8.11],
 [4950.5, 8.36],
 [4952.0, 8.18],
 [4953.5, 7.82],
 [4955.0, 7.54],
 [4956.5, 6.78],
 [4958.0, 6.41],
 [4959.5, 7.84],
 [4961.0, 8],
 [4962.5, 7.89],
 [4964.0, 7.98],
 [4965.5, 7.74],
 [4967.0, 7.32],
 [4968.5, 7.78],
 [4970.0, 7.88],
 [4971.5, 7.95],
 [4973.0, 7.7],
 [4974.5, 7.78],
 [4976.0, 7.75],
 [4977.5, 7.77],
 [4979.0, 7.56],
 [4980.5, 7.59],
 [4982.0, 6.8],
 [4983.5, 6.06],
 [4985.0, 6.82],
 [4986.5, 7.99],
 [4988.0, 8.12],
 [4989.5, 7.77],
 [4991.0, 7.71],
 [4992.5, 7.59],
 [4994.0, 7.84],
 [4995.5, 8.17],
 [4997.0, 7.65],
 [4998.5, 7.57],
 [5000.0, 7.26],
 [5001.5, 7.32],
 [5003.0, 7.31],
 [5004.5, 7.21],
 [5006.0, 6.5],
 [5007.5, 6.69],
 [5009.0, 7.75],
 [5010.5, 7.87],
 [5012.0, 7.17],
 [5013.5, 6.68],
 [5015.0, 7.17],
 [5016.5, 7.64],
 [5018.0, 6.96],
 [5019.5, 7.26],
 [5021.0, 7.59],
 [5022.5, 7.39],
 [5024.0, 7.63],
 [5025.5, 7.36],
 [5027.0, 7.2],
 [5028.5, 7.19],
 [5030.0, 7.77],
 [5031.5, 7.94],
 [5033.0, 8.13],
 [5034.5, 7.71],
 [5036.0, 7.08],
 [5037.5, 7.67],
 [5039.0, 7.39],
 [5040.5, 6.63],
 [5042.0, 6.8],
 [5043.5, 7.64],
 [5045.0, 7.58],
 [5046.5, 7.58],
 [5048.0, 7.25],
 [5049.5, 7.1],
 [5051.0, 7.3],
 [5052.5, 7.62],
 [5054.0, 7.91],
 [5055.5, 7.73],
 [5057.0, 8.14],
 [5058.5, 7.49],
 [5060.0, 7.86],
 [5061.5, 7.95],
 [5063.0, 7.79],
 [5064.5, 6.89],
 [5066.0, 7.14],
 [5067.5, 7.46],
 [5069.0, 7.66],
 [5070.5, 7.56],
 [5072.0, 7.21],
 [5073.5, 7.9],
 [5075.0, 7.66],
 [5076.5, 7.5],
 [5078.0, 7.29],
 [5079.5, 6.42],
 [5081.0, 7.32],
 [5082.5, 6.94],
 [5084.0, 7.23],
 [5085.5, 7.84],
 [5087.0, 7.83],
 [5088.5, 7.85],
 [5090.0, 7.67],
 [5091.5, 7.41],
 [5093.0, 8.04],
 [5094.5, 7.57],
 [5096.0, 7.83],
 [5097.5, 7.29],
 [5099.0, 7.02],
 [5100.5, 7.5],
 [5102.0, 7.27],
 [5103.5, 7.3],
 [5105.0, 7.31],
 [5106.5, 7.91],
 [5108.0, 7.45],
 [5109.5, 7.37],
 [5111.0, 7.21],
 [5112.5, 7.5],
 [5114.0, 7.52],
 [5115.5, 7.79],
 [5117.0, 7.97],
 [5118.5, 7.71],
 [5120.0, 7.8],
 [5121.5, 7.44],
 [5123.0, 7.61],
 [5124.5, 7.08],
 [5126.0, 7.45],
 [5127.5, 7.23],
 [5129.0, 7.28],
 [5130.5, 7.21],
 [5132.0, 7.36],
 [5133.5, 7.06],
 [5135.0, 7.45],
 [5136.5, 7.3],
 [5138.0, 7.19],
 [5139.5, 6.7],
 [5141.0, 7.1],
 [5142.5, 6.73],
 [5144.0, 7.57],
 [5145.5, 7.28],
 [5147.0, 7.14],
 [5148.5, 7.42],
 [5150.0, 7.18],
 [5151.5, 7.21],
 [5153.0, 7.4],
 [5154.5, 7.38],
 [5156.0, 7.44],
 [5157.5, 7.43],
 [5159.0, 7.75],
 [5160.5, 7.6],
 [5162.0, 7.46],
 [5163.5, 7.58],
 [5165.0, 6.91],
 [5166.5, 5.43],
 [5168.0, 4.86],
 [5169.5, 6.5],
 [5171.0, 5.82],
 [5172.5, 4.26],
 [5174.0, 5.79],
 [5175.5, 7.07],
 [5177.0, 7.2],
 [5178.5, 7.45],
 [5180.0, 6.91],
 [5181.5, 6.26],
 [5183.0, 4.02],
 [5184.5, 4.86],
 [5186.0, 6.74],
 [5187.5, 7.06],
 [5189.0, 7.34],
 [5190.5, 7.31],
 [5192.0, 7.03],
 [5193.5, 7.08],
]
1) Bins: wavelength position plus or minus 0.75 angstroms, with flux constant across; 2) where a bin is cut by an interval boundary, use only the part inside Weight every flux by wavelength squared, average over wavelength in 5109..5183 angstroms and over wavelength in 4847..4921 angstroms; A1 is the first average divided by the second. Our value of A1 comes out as 1.06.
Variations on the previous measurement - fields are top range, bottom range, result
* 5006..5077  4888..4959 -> 1.02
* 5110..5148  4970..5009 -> 1.04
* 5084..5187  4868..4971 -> 1.01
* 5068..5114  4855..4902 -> 1.11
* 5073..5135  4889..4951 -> 1.05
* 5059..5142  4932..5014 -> 1.04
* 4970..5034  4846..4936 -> 1.05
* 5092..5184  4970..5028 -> 1.01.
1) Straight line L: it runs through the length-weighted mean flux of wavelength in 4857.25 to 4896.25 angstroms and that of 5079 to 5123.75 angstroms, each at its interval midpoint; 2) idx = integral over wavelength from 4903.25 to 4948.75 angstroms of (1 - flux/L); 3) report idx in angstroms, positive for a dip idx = -2.3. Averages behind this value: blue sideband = 7.21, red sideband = 7.5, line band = 7.63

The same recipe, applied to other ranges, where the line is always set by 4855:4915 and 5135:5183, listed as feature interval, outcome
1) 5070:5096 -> -1.83 angstroms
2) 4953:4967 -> -0.55 angstroms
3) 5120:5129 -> -0.62 angstroms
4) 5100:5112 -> -0.80 angstroms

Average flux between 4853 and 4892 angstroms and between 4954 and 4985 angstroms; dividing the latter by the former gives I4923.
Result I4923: 1.05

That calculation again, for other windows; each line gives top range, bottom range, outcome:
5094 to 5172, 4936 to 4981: 0.94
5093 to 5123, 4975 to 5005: 1.00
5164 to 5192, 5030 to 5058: 0.83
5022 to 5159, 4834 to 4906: 1.00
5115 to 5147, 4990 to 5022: 0.99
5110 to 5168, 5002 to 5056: 0.99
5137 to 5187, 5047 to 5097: 0.89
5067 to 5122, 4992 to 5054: 1.01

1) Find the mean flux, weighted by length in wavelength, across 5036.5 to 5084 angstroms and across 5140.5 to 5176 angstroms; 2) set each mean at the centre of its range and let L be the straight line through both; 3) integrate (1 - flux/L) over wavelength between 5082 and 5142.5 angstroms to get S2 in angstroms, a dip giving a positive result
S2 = -2.7 angstroms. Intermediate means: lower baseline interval 7.43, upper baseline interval 6.84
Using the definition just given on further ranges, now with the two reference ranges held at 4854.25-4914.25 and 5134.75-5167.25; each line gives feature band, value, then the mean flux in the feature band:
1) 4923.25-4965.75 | -2.1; 7.71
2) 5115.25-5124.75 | -0.6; 7.65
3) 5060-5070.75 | -0.4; 7.52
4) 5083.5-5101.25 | -0.8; 7.6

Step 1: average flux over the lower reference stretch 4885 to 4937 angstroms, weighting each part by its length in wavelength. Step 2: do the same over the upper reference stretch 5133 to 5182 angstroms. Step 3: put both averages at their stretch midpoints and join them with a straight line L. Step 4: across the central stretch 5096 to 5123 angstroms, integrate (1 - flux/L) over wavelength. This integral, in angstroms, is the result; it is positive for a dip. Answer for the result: -1.7 angstroms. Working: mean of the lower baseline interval 7.65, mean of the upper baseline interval 6.91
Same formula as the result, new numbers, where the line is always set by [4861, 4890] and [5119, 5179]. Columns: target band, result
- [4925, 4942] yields -1.08 angstroms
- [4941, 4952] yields -1.03 angstroms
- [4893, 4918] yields -1.92 angstroms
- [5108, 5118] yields -0.69 angstroms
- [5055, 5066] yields -0.83 angstroms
